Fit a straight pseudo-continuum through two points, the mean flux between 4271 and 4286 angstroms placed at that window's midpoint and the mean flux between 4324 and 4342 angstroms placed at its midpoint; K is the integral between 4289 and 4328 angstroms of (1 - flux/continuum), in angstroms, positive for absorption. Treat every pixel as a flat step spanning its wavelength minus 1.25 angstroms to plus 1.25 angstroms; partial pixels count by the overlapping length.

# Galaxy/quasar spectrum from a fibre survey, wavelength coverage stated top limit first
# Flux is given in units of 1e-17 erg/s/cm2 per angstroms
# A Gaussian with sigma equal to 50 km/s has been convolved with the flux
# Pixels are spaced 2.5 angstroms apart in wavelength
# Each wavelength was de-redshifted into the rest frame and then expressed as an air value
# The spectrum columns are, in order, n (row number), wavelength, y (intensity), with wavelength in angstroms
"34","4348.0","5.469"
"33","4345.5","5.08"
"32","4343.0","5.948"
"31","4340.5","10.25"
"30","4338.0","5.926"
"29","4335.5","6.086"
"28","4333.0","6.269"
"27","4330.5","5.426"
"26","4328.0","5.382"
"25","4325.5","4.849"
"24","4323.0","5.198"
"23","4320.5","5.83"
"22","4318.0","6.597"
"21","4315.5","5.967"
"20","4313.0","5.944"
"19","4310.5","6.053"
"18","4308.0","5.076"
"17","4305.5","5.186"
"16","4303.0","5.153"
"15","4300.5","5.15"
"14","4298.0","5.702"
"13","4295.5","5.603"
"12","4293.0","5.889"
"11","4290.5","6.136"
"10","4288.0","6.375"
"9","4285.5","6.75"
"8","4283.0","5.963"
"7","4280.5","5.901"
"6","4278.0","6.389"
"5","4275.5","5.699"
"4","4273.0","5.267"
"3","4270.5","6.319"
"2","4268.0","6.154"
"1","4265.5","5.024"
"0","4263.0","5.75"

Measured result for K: 3.3 angstroms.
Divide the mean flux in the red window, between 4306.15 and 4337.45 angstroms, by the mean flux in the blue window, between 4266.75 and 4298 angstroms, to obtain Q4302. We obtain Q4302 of 0.95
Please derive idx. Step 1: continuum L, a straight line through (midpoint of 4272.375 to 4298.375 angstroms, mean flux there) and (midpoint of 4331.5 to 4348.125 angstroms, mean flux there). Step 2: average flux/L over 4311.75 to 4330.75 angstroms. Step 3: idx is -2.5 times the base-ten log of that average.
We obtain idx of 0.119 mag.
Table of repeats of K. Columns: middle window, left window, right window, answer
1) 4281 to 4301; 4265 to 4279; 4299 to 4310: -1.8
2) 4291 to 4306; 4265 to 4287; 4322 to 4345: 1.3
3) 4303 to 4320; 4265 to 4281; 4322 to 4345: 0.8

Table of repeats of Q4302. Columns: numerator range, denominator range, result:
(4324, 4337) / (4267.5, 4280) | 0.94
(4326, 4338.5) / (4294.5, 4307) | 1.08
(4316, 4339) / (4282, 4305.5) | 0.99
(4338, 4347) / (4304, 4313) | 1.25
